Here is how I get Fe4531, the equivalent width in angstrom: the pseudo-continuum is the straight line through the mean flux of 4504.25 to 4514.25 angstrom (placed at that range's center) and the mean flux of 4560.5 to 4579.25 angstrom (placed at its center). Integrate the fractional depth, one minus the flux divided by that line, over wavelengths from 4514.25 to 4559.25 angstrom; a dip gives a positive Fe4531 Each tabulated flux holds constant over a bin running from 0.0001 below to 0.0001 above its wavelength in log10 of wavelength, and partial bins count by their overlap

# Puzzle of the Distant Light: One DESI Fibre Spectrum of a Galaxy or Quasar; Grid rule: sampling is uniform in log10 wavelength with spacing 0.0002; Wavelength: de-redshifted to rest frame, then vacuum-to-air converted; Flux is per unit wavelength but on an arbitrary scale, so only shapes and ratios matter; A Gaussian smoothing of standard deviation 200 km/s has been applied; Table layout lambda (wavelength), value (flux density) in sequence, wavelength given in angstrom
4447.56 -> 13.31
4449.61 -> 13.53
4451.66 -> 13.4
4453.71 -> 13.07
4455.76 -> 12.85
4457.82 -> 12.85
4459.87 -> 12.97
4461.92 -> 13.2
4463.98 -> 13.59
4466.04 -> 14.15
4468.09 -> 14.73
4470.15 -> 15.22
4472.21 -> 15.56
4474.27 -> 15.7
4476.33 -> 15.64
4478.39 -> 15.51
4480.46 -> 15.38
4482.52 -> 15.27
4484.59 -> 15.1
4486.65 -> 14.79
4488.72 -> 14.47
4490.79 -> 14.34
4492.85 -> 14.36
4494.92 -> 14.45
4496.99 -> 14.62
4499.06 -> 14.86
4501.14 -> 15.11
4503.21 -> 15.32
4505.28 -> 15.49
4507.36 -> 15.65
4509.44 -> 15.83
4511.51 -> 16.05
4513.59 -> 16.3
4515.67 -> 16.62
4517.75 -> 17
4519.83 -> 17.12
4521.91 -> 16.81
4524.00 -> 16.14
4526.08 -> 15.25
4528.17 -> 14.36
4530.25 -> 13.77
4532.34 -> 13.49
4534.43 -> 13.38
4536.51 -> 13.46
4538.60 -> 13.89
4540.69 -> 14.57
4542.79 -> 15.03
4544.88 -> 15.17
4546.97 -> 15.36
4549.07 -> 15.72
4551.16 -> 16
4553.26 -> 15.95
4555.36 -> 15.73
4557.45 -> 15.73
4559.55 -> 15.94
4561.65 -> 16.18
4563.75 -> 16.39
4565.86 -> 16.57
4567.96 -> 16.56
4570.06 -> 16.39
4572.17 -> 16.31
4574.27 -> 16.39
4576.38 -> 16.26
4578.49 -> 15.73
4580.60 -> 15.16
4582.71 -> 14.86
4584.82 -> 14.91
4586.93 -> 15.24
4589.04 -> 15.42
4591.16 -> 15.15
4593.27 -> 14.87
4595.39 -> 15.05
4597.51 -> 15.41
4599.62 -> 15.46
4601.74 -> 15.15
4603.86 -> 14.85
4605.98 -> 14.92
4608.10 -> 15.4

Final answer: 2.2 angstrom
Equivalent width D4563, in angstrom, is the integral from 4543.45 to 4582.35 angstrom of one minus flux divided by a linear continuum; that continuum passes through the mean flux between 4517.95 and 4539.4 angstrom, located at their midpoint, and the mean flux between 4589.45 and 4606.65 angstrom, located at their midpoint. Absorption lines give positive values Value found -2.47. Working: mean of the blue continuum 14.9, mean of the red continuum 15.1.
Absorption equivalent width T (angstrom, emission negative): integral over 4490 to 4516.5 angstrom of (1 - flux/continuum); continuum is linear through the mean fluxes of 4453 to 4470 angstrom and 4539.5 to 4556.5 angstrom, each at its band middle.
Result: -1.57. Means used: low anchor 13.5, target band 15.3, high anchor 15.4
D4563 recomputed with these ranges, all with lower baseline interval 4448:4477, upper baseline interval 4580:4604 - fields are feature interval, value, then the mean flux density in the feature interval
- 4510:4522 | -1.8 angstrom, 16.6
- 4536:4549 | 0.0 angstrom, 14.7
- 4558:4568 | -0.9 angstrom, 16.3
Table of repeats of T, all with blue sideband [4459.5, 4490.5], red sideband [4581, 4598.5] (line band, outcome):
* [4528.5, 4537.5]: 0.8 angstrom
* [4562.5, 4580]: -1.4 angstrom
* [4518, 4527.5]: -0.9 angstrom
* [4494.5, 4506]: -0.1 angstrom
